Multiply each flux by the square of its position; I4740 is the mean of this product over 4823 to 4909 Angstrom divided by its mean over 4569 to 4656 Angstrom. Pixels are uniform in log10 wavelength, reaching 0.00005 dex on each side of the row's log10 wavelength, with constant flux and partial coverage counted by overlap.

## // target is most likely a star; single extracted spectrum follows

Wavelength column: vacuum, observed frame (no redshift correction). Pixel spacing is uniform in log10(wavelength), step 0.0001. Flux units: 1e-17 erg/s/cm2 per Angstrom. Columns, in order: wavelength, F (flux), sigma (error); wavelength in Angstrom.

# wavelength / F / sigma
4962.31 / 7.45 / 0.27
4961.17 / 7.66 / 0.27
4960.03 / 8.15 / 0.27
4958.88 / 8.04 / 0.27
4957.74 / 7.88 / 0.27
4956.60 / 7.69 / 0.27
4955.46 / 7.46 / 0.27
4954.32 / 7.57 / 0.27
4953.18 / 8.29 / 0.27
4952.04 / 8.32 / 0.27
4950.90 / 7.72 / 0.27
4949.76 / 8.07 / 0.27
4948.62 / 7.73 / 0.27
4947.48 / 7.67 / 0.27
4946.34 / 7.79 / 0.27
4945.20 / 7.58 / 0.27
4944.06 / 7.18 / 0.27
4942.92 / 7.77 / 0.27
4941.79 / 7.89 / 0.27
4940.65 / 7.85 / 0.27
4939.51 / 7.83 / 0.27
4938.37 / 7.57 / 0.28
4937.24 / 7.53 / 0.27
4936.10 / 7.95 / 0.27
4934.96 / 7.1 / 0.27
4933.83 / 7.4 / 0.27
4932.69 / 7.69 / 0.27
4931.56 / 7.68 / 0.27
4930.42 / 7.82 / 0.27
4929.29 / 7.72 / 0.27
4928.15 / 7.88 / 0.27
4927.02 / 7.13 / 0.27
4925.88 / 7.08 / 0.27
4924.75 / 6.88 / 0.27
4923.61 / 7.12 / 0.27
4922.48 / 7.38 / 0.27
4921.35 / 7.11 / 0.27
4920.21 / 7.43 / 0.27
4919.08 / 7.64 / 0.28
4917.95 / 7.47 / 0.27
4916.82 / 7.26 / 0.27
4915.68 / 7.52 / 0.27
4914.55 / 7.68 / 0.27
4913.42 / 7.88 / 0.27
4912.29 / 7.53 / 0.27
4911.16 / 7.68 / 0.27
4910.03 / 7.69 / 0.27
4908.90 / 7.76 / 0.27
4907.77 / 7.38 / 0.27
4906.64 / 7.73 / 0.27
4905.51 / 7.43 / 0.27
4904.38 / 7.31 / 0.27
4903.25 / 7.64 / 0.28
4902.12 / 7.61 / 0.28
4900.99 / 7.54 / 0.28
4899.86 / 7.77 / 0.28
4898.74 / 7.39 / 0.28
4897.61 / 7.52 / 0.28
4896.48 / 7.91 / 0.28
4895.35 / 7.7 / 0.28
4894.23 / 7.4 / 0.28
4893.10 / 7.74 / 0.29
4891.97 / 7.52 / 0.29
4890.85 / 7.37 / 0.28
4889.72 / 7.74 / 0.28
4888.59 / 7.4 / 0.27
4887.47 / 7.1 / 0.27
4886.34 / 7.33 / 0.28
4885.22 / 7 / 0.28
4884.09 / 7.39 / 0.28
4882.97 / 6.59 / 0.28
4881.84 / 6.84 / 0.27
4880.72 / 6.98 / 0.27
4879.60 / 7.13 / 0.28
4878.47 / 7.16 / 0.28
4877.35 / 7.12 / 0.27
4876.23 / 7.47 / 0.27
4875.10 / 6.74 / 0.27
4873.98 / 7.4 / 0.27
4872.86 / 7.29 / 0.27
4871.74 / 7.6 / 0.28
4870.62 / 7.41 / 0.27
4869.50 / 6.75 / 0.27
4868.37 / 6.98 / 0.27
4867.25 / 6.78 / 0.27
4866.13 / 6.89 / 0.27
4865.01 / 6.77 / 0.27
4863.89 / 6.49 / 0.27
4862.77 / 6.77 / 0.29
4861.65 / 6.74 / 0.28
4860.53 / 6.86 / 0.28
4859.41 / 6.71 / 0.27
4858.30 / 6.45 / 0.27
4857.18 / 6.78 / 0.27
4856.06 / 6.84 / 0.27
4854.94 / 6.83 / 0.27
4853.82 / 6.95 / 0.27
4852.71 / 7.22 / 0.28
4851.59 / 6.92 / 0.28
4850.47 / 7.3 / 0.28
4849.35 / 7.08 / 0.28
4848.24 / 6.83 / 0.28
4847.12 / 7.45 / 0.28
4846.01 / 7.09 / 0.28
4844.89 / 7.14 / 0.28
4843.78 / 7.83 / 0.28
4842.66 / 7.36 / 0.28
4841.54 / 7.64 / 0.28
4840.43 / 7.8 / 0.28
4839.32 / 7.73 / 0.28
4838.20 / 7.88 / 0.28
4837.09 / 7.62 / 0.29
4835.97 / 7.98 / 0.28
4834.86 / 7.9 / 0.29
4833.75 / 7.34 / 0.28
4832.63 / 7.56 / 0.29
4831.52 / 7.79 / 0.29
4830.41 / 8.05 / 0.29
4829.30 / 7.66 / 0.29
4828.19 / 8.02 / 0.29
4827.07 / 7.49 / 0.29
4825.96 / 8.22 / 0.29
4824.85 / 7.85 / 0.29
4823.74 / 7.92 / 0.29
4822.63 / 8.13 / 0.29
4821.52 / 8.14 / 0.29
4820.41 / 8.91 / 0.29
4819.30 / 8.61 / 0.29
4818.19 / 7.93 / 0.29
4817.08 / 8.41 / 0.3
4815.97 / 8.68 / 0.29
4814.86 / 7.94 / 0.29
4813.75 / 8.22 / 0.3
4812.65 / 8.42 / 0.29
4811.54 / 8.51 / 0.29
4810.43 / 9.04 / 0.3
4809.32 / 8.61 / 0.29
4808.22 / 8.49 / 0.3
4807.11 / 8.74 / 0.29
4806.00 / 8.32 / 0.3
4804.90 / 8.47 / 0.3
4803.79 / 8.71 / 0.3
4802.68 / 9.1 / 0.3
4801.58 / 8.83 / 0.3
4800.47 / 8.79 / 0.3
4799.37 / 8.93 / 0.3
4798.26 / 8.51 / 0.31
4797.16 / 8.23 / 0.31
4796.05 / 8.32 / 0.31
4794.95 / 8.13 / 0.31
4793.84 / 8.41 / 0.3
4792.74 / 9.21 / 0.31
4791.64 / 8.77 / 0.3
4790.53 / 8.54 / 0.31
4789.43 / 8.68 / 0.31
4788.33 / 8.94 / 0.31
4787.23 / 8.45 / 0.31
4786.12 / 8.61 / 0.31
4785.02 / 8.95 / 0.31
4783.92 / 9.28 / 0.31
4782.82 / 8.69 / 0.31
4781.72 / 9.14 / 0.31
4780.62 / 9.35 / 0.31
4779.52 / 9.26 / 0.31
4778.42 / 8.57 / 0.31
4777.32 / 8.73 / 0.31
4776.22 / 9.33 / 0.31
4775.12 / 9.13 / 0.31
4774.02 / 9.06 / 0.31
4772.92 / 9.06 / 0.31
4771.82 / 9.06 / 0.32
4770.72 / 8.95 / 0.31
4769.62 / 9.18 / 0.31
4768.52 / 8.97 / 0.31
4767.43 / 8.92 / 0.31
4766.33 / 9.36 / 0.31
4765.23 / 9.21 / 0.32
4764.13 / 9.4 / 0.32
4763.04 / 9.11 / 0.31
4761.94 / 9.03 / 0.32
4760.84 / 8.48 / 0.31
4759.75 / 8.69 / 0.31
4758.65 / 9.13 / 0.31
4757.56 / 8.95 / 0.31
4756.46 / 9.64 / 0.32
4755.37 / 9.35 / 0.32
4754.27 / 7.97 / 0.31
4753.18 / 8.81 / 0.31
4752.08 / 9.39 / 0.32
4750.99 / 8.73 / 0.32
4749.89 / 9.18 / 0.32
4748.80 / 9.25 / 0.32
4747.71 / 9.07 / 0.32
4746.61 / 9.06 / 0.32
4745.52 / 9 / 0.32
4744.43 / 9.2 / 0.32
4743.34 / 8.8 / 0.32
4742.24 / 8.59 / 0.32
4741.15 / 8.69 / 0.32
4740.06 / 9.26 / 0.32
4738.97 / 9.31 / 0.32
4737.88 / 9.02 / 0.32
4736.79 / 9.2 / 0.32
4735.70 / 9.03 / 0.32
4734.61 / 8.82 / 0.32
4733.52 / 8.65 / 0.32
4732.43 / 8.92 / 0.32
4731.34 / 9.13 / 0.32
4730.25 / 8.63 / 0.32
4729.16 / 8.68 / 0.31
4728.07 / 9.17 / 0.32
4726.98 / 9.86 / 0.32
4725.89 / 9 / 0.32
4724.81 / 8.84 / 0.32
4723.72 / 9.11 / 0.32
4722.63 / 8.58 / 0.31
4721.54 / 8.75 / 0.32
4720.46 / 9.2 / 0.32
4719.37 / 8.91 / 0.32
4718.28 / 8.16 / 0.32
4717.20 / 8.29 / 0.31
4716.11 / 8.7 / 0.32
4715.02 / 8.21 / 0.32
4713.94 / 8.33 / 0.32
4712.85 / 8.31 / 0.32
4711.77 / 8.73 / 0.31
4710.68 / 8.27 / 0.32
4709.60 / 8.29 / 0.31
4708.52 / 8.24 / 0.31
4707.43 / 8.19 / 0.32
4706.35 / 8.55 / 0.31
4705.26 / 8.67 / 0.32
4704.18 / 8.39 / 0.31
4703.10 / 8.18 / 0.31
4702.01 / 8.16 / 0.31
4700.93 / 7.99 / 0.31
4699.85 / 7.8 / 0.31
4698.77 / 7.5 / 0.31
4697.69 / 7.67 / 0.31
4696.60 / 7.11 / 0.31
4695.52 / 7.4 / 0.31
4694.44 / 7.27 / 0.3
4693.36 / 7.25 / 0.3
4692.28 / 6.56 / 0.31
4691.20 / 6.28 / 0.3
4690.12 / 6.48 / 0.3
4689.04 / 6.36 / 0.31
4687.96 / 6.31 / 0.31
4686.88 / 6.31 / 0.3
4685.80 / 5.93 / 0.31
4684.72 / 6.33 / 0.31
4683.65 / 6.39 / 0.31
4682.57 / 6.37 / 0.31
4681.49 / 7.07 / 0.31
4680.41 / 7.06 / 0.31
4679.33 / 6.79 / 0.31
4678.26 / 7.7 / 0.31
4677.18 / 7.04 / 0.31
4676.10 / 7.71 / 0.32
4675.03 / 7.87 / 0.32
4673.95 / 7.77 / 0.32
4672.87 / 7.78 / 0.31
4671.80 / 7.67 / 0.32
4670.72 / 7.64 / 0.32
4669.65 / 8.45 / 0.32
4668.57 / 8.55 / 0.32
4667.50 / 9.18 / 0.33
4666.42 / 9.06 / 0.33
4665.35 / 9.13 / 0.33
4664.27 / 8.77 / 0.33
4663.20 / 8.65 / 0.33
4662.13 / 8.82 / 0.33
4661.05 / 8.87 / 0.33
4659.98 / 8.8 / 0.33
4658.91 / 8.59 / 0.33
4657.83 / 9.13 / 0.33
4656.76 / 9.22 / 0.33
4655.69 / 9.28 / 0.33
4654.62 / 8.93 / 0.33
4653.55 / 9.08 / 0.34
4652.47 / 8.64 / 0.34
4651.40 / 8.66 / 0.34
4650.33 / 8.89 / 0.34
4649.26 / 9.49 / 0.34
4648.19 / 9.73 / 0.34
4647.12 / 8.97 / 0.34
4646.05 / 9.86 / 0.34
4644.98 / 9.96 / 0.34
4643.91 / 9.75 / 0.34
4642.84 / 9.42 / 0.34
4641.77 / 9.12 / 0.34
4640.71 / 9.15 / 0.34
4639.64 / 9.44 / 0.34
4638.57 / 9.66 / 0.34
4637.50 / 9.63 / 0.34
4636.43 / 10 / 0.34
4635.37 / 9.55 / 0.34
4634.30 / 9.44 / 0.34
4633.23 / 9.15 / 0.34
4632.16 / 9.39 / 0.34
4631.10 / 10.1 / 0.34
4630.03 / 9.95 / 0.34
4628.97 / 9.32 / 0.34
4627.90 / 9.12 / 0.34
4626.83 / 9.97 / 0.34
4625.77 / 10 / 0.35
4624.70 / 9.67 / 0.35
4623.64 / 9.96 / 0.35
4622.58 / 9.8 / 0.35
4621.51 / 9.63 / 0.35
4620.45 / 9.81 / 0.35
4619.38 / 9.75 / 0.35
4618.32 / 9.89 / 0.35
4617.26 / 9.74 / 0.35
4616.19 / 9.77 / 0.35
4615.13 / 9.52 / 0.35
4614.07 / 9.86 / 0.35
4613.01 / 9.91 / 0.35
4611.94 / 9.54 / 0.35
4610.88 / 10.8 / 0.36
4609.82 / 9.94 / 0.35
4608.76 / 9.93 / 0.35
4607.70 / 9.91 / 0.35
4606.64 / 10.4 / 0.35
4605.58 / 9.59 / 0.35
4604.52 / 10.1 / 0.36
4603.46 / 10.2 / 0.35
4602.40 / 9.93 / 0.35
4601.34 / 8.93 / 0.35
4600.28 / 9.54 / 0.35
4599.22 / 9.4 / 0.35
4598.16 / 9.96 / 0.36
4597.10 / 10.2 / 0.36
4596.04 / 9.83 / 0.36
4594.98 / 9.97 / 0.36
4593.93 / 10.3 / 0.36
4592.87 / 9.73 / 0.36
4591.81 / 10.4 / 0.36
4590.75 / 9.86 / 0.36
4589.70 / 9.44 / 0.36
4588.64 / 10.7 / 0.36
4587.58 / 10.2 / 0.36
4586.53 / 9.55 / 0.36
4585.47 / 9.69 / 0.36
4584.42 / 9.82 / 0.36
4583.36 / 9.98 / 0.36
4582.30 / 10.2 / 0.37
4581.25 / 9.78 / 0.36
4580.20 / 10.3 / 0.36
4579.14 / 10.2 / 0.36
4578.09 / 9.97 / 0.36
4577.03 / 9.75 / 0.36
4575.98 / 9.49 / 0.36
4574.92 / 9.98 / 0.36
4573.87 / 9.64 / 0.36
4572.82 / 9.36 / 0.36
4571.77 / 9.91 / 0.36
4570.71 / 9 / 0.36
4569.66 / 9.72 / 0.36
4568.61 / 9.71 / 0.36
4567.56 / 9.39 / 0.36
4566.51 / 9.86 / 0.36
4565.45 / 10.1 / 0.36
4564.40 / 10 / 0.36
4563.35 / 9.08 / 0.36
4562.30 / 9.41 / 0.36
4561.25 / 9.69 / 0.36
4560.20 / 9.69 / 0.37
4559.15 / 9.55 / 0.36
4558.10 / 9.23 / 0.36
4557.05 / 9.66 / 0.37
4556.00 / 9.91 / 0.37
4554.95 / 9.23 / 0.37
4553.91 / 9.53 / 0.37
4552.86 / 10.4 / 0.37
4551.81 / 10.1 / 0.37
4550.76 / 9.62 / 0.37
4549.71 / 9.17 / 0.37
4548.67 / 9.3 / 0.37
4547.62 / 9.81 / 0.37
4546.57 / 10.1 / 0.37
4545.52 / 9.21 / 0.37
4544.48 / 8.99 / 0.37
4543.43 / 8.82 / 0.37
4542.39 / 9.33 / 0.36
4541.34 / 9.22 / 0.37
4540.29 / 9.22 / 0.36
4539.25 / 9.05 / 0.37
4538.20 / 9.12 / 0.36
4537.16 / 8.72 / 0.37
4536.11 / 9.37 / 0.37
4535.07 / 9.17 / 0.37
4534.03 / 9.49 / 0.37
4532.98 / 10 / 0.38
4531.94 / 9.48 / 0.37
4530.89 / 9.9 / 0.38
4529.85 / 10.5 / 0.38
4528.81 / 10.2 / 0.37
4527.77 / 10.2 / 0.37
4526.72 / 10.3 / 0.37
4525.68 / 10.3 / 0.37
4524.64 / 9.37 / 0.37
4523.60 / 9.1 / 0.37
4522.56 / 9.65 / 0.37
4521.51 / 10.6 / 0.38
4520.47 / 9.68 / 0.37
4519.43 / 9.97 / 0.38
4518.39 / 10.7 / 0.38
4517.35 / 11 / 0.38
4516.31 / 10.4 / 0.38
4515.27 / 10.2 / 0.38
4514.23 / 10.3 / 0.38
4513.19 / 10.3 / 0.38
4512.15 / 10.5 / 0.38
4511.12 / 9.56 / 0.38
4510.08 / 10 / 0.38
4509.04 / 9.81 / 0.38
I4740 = 0.8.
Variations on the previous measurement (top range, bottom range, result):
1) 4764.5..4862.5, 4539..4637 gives 0.93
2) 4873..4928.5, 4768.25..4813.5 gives 0.88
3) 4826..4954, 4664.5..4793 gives 0.94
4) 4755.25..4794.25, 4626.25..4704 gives 1.13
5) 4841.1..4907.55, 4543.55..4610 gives 0.84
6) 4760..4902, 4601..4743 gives 0.97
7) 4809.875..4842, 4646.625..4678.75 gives 1.00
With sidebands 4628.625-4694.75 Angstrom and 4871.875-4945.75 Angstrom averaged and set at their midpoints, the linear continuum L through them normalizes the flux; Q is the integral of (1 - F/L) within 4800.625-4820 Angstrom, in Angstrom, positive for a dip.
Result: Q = -1.77 Angstrom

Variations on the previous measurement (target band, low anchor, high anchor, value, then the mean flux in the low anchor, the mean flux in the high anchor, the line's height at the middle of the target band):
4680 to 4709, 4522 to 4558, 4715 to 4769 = 5.88 Angstrom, 9.57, 8.96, 9.1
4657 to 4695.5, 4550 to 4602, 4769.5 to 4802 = 7.10 Angstrom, 9.77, 8.83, 9.32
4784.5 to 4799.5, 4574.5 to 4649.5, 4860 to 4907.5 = -0.94 Angstrom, 9.79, 7.25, 8.1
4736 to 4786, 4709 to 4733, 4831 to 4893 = -4.45 Angstrom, 8.73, 7.2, 8.3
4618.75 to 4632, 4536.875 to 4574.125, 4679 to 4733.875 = -1.49 Angstrom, 9.5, 7.91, 8.77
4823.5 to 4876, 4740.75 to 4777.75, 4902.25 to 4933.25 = 5.59 Angstrom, 9.01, 7.5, 8.15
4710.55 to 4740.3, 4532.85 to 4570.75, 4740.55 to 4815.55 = 0.55 Angstrom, 9.49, 8.85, 9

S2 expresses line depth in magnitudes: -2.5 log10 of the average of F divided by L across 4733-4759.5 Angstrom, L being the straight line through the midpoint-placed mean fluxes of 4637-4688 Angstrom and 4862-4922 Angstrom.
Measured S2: -0.13 mag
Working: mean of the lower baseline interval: 8.4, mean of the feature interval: 9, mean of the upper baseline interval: 7.33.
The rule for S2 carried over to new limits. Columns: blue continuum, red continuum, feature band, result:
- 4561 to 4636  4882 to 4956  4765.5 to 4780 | -0.06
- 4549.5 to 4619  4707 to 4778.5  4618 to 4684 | 0.06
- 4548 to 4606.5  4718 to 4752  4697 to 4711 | 0.13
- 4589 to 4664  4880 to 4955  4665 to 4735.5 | 0.14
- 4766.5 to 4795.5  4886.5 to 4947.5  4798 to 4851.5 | 0.06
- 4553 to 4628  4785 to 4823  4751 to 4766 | -0.02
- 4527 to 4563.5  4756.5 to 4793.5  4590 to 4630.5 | -0.05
